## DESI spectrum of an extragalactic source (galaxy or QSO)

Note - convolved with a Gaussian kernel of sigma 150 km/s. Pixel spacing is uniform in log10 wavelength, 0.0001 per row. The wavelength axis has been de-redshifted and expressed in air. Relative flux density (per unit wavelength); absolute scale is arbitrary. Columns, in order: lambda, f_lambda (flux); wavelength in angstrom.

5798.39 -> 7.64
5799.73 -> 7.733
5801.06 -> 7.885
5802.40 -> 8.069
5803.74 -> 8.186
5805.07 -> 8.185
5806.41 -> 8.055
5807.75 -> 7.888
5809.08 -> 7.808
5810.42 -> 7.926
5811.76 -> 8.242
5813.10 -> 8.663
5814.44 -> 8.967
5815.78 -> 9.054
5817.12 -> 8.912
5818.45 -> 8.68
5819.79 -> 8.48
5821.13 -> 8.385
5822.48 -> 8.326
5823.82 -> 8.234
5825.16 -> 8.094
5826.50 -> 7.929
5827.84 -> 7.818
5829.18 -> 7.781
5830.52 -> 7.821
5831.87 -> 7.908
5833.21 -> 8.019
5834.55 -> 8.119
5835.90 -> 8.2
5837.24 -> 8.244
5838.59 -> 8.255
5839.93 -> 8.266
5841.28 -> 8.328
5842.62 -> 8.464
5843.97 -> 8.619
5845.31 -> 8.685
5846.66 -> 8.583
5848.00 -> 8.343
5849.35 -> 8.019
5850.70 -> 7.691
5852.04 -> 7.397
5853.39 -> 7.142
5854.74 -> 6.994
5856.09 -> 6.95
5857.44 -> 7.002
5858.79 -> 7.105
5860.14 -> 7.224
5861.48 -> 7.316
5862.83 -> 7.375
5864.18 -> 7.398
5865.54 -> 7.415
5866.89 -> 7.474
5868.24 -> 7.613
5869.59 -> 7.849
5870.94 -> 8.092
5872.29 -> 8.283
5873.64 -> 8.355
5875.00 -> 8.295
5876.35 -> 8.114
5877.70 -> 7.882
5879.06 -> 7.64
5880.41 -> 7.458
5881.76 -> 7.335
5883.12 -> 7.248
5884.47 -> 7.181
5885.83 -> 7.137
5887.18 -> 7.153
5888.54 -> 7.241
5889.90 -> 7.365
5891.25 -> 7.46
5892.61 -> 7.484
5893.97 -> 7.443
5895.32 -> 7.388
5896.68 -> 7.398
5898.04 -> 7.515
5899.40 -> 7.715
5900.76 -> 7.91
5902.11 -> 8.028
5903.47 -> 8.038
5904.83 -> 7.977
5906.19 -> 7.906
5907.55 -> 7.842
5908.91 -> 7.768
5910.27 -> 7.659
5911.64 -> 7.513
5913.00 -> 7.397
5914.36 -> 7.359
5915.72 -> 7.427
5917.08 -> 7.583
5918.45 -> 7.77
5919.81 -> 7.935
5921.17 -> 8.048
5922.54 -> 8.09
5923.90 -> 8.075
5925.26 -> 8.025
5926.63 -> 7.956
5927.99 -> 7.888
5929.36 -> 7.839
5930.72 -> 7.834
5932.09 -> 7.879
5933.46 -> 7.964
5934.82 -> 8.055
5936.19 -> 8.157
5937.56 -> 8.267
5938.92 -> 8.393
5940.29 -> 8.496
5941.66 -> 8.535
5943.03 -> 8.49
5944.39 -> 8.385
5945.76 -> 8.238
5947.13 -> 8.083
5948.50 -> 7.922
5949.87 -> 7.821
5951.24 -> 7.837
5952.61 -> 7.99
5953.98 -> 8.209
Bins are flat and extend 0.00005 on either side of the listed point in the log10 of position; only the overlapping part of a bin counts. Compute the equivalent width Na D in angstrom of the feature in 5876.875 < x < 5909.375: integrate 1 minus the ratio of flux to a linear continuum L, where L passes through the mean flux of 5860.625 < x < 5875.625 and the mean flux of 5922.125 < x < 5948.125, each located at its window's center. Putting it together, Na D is 1.4 angstrom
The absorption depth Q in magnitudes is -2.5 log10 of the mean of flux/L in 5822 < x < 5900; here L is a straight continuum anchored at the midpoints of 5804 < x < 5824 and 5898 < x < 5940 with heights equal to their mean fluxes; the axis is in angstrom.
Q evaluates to 0.06 mag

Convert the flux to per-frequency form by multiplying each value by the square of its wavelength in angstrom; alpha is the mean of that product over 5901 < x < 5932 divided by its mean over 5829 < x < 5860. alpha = 1.01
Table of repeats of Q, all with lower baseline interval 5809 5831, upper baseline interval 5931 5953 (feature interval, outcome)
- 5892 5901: 0.09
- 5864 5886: 0.07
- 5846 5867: 0.11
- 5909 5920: 0.09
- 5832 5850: 0.00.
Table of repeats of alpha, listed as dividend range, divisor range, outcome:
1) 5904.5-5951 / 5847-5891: 1.08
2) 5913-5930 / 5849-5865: 1.10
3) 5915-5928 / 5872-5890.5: 1.05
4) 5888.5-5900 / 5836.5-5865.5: 0.97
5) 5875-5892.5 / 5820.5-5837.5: 0.94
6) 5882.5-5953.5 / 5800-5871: 1.01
